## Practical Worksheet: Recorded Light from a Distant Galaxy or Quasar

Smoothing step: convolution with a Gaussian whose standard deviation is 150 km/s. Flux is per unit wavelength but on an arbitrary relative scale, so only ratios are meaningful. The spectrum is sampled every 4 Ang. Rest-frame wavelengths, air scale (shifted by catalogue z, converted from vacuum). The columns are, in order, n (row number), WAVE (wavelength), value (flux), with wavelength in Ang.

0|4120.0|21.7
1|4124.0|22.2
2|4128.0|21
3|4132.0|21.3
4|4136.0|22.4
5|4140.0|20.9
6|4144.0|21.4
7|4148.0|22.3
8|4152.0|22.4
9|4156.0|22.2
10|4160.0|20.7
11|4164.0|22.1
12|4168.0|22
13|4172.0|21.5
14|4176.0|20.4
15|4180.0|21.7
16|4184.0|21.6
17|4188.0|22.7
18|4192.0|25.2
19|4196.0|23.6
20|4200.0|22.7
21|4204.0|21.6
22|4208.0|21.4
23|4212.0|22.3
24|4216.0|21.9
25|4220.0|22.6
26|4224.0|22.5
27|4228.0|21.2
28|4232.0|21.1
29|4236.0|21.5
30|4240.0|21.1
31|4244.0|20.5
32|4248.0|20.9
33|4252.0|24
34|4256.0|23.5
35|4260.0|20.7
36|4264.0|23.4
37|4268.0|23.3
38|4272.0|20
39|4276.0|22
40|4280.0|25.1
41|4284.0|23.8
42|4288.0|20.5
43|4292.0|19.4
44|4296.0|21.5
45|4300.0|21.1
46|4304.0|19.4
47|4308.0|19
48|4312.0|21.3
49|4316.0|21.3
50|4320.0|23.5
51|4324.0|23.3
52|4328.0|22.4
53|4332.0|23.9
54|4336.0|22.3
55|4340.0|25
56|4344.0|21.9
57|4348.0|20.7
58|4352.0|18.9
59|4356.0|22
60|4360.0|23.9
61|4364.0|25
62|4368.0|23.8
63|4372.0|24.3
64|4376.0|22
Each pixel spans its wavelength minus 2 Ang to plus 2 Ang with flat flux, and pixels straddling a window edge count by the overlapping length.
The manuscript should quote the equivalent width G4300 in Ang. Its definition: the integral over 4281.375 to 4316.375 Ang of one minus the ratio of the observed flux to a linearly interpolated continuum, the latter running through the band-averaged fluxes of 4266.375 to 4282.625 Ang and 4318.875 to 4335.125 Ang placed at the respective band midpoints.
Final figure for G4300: 3.1 Ang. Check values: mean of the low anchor 22.6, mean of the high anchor 23.2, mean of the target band 20.9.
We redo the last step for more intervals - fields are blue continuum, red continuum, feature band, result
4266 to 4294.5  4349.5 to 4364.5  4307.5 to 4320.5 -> 0.5 Ang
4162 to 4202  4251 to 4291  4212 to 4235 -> 0.6 Ang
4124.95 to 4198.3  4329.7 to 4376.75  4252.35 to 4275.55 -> 0.1 Ang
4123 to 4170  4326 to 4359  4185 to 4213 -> -1.2 Ang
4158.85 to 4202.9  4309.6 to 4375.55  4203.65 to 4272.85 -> 1.5 Ang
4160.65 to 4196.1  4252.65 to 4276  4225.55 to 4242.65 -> 0.8 Ang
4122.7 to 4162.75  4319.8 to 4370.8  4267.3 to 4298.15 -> 0.8 Ang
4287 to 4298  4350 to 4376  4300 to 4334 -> -0.6 Ang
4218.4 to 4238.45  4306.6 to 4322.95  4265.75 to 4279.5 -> -0.4 Ang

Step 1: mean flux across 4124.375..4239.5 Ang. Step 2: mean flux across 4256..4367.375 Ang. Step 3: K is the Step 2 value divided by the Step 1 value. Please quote 1.01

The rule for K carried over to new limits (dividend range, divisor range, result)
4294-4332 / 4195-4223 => 0.97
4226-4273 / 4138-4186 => 1.01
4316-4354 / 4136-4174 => 1.03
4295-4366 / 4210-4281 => 1.00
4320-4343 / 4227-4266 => 1.07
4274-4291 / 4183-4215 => 1.00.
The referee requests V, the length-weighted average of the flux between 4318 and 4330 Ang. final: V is 23.1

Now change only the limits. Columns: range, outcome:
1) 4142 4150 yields 21.9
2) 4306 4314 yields 20.1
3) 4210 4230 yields 22.1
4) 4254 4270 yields 22.7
